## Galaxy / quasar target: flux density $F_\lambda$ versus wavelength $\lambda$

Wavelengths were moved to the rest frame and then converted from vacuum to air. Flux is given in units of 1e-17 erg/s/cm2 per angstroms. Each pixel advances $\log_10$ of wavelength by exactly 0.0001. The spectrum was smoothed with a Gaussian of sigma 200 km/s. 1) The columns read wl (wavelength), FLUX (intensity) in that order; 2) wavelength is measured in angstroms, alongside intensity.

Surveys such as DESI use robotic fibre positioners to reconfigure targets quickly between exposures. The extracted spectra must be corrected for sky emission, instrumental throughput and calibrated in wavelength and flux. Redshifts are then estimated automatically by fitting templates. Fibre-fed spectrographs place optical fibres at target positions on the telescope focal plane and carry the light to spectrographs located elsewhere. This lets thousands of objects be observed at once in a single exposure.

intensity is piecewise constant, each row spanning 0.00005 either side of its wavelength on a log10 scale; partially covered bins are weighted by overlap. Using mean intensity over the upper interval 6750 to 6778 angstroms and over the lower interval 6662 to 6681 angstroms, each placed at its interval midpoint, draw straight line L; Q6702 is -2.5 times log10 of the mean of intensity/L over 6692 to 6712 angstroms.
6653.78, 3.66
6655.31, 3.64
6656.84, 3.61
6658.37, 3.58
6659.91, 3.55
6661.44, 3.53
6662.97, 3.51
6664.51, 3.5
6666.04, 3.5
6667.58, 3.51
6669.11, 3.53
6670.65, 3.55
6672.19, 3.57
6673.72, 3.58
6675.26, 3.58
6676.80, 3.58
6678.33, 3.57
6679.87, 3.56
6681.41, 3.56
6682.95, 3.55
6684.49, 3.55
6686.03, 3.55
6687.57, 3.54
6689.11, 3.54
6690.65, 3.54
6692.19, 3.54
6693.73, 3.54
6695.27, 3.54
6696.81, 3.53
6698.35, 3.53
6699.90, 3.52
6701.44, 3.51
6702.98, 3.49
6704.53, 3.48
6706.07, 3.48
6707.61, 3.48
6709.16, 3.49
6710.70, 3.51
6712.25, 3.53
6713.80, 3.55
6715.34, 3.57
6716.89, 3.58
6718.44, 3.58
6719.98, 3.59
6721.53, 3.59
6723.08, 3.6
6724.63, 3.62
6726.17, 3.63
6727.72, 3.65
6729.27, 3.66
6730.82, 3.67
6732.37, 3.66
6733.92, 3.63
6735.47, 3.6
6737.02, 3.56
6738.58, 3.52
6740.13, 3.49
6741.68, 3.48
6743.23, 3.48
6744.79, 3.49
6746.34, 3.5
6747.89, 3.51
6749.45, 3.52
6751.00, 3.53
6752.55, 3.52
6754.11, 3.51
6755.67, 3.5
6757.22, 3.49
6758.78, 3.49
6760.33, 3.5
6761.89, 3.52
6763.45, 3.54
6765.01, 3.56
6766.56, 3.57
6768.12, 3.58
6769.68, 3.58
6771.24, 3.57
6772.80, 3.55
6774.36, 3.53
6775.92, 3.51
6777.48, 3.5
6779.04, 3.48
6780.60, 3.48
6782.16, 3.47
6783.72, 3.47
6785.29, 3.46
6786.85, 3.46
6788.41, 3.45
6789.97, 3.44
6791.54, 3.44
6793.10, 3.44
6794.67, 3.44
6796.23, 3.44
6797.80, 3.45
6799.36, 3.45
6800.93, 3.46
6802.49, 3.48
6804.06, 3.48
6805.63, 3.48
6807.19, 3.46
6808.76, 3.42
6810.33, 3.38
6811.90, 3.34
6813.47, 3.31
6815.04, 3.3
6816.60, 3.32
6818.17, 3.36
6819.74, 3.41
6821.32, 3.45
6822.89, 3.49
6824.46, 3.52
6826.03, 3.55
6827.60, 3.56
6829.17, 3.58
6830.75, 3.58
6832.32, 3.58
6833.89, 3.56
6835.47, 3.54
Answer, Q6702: 0.01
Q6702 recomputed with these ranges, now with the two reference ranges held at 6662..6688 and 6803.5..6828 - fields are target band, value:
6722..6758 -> -0.021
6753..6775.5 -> -0.020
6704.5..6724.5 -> -0.010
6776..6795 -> -0.004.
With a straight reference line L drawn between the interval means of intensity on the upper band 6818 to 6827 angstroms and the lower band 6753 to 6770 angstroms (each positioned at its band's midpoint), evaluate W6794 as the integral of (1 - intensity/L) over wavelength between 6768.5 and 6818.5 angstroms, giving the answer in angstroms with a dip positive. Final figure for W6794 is 0.7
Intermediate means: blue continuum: 3.53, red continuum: 3.47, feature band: 3.45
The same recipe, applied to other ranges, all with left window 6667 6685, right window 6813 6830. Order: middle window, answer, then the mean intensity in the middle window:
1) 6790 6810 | 0.05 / 3.45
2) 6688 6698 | 0.02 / 3.54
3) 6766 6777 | -0.22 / 3.55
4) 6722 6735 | -0.45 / 3.64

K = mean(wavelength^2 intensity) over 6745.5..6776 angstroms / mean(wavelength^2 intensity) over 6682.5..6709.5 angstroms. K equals 1.02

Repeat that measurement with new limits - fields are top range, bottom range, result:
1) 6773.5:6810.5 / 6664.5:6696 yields 1.01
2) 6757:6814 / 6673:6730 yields 1.00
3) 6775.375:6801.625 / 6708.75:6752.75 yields 0.99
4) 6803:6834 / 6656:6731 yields 1.01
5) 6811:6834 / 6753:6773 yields 1.00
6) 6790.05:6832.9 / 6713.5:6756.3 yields 0.99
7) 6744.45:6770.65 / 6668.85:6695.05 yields 1.01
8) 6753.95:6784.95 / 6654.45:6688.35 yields 1.02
